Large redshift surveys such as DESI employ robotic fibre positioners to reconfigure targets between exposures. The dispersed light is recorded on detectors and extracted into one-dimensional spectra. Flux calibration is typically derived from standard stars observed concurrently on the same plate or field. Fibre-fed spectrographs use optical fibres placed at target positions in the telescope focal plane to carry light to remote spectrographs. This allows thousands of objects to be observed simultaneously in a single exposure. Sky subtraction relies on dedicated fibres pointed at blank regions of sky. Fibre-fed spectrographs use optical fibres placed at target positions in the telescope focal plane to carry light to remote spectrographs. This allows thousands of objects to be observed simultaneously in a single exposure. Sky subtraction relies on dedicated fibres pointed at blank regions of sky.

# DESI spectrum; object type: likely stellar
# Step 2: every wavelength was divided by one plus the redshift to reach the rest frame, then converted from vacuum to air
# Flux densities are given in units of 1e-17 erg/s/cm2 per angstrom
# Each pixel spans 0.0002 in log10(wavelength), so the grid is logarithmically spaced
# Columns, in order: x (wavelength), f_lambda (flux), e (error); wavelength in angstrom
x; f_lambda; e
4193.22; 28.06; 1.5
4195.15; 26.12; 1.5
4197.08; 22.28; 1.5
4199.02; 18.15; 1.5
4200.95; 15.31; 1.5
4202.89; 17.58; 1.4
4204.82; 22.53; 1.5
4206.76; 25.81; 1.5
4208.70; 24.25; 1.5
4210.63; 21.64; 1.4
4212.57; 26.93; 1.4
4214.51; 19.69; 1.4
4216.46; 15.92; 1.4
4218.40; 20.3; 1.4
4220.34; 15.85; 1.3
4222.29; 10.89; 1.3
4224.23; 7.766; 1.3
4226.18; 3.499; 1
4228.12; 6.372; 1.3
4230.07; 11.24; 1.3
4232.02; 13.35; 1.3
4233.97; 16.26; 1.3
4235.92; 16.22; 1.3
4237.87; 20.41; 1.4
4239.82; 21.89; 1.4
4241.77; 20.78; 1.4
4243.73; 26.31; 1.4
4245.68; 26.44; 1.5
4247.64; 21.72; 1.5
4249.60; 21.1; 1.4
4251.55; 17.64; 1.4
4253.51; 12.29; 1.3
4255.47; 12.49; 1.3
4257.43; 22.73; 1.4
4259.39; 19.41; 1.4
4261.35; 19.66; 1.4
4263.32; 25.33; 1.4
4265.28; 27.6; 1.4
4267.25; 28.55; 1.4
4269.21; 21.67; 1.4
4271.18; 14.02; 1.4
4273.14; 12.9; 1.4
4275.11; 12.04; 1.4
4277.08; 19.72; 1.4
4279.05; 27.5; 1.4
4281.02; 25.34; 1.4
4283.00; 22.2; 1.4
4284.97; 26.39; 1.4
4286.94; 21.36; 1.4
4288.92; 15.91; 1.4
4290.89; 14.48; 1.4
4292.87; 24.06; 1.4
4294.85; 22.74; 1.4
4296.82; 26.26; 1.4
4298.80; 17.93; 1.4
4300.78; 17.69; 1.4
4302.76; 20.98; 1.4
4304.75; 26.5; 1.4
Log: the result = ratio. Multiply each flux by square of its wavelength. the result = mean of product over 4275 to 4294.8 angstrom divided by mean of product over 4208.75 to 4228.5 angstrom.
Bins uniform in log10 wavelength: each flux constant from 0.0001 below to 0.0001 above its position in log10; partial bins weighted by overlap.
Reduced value 1.42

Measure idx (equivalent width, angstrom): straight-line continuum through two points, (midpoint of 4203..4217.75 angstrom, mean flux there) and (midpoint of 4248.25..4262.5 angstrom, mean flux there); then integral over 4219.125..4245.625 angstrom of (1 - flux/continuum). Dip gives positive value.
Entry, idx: 6.29 angstrom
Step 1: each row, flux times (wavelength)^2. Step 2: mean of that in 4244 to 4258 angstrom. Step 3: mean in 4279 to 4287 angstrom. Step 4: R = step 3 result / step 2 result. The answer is 1.3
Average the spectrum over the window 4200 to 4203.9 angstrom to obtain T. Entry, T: 16.5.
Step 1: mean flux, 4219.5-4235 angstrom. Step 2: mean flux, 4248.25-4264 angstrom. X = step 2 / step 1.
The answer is 1.77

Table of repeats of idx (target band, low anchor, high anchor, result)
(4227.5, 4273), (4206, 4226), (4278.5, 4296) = 2.0 angstrom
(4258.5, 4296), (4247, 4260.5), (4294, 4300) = -1.6 angstrom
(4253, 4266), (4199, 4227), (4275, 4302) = -0.1 angstrom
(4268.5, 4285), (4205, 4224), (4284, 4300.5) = 0.7 angstrom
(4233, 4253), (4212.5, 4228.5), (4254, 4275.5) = -4.7 angstrom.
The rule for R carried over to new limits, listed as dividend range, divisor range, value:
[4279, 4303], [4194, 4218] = 1.05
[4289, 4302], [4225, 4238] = 1.75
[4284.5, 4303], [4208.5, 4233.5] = 1.43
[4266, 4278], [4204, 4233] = 1.15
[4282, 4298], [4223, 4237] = 2.07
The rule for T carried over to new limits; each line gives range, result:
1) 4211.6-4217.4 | 20.8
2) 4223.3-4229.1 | 5.87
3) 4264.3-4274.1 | 21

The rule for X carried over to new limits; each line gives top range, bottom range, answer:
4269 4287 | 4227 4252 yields 1.10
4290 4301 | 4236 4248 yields 0.92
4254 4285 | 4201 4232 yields 1.26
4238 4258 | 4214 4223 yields 1.23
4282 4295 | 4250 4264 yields 1.13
